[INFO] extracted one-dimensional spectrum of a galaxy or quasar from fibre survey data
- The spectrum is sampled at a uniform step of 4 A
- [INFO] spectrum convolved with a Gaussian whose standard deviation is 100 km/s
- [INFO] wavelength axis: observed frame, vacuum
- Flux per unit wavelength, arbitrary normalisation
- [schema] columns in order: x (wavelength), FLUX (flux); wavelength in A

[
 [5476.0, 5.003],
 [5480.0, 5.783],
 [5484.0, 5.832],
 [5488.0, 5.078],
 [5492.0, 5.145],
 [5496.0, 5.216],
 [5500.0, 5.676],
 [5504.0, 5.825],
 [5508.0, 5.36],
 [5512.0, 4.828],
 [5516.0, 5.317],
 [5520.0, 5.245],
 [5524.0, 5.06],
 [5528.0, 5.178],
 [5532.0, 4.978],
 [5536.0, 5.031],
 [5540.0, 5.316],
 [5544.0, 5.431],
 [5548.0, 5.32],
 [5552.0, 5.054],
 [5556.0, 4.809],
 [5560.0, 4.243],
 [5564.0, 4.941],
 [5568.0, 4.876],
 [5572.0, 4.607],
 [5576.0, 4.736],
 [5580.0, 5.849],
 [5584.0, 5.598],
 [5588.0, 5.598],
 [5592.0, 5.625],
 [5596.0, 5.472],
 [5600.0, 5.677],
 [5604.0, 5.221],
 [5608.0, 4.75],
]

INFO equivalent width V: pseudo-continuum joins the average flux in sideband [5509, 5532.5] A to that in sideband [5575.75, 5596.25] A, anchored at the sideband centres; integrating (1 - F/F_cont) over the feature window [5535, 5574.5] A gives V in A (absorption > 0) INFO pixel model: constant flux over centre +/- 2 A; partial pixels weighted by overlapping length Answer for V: 2.80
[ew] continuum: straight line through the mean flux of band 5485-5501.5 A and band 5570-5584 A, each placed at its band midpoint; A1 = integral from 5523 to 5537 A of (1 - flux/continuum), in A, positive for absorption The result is 0.4 A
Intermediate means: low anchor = 5.3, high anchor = 5.14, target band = 5.06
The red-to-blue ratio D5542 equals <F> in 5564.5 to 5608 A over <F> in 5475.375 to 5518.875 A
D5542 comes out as 1.0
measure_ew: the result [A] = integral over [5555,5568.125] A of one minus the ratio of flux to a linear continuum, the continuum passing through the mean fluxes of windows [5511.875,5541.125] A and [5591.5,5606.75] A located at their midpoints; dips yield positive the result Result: 1.5 A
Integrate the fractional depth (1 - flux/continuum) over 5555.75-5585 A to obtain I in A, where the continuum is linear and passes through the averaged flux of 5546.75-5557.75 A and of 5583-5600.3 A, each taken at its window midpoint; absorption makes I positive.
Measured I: 2.0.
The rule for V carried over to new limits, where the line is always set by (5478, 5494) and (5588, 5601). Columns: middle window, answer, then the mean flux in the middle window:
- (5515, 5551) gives 2.0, 5.2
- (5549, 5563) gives 2.0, 4.76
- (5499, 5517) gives 0.3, 5.39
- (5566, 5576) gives 1.5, 4.74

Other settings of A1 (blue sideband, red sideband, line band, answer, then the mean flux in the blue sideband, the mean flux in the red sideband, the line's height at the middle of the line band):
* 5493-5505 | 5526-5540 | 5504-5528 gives 0.40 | 5.52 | 5.1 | 5.31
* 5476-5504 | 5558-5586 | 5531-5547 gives -0.13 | 5.45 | 4.98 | 5.17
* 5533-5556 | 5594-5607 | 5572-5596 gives -0.31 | 5.18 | 5.4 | 5.34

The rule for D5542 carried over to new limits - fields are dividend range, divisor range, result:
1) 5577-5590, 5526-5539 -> 1.10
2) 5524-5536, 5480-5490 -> 0.92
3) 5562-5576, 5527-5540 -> 0.94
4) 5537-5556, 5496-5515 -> 0.97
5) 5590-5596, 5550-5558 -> 1.13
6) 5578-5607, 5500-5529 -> 1.05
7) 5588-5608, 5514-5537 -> 1.06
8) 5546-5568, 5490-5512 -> 0.90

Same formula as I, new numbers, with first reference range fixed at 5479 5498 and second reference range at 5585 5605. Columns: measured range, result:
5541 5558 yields 1.0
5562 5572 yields 1.2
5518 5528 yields 0.5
